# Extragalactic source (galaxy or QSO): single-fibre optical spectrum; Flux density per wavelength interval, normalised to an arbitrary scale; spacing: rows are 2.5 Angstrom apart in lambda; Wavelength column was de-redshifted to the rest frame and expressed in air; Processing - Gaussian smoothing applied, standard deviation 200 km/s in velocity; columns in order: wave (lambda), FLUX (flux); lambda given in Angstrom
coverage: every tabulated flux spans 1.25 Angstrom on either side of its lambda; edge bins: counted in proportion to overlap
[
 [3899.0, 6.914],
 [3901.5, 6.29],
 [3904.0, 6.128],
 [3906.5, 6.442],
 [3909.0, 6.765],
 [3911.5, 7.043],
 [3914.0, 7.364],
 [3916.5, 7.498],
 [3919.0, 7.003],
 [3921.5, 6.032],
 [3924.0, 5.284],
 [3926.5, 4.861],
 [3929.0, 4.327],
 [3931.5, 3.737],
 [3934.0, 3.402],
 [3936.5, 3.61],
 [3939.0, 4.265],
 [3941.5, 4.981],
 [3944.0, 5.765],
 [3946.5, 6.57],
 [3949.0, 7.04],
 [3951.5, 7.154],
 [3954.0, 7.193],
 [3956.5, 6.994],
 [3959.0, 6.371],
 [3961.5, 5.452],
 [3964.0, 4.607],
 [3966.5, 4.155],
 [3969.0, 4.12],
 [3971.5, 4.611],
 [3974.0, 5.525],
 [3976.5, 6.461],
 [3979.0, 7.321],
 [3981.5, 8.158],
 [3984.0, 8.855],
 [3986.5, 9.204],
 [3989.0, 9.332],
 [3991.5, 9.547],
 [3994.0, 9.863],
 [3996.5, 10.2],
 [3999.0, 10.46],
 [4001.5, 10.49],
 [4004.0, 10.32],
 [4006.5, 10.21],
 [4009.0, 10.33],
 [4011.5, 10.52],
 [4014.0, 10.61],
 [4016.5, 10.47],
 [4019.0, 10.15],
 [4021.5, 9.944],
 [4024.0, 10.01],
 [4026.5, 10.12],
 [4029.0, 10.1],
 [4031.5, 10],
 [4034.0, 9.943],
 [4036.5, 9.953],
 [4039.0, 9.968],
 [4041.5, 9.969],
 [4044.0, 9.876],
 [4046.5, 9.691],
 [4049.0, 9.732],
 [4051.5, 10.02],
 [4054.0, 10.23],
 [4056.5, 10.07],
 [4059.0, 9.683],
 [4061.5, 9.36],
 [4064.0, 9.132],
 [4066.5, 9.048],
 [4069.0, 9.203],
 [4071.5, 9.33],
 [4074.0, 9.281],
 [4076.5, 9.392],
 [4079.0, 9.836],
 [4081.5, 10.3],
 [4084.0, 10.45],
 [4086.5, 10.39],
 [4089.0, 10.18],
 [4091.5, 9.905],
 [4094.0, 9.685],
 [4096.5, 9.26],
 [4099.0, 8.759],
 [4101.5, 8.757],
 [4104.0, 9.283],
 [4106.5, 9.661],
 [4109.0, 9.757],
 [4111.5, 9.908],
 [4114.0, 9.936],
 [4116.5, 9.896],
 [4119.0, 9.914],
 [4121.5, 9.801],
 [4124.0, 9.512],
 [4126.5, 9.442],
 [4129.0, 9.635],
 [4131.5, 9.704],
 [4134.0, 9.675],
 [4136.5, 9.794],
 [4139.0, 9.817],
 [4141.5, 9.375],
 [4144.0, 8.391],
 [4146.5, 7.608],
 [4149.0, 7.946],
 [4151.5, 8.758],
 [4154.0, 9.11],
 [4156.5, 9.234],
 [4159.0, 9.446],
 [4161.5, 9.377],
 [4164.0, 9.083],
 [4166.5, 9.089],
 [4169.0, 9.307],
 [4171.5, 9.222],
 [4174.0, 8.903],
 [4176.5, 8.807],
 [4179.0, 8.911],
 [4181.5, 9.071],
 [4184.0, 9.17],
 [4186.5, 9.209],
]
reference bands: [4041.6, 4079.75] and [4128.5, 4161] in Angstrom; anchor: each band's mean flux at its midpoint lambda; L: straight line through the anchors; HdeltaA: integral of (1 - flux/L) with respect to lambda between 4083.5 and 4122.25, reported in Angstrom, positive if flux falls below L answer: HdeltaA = -1.5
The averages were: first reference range 9.6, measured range 9.71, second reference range 9.11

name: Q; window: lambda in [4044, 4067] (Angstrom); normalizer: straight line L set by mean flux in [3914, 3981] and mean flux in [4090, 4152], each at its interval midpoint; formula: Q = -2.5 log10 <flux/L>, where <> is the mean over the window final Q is -0.215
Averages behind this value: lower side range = 5.61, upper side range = 9.38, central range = 9.69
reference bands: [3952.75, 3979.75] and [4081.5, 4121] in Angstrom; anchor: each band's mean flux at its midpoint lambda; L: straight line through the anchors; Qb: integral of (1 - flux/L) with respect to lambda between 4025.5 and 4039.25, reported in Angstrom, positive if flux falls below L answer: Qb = -4.2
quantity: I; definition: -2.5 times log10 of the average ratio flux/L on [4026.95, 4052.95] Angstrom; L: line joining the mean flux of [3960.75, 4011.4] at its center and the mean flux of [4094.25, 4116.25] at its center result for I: -0.15 mag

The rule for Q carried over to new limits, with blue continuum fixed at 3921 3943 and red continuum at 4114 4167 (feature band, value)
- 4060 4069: -0.22 mag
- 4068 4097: -0.23 mag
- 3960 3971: 0.13 mag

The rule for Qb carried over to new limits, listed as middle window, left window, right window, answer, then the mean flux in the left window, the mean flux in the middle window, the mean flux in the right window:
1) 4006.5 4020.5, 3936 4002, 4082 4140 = -4.6 Angstrom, 6.97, 10.4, 9.71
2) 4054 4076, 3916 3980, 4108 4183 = -4.8 Angstrom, 5.52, 9.44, 9.28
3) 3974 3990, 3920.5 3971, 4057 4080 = -3.6 Angstrom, 5.28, 7.99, 9.38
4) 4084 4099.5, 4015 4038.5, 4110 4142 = 0.1 Angstrom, 10.1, 9.8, 9.73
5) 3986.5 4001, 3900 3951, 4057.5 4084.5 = -4.5 Angstrom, 5.75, 9.85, 9.53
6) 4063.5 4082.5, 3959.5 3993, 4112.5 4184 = -3.0 Angstrom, 6.73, 9.44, 9.24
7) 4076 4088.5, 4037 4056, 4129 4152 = -0.7 Angstrom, 9.93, 10.1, 9.05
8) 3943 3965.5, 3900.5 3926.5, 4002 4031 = 4.6 Angstrom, 6.5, 6.33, 10.3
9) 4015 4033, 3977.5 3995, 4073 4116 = -1.9 Angstrom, 8.85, 10.1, 9.7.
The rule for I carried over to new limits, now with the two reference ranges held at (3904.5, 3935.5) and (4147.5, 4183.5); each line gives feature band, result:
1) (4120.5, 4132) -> -0.13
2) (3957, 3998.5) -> -0.09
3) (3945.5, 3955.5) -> -0.13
